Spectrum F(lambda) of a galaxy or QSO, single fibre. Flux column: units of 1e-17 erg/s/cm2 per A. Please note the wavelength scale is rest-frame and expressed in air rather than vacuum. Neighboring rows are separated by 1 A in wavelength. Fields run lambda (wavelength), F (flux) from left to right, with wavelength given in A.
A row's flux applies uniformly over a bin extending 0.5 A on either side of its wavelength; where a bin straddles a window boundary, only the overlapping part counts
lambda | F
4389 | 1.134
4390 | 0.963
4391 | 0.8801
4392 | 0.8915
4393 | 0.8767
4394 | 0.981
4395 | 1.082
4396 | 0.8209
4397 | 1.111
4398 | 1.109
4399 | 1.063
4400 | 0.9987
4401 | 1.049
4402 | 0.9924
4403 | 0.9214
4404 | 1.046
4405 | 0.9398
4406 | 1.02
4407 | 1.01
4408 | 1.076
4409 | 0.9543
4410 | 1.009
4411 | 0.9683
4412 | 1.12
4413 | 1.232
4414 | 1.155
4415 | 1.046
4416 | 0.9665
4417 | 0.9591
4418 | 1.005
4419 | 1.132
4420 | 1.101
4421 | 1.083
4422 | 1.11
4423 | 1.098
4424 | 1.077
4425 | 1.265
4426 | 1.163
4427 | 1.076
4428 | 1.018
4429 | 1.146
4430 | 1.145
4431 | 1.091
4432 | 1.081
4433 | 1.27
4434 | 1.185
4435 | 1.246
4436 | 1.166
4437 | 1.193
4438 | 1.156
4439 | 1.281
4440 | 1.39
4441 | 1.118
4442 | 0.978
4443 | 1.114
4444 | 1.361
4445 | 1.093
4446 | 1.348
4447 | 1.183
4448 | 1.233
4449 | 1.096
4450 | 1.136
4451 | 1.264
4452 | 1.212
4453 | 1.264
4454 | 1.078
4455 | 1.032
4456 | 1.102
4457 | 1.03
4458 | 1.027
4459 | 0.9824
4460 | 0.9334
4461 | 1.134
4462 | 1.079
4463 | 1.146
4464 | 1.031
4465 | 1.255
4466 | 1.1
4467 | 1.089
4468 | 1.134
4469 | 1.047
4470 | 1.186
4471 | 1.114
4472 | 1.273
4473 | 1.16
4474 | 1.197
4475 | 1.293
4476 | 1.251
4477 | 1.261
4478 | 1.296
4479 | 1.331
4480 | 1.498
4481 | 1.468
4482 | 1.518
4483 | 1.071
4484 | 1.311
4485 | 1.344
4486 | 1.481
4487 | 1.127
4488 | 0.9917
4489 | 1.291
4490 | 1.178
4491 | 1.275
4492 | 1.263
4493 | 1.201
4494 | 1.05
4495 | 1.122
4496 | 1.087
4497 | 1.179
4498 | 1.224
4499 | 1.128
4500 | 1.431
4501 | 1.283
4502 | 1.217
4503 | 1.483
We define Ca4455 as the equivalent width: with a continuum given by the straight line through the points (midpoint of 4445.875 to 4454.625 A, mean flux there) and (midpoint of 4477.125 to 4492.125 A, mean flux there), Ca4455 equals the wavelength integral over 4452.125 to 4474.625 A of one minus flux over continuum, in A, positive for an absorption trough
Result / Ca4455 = 2.2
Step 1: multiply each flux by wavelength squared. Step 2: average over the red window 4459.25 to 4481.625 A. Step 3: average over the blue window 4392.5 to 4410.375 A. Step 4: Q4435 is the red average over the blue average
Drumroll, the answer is 1.2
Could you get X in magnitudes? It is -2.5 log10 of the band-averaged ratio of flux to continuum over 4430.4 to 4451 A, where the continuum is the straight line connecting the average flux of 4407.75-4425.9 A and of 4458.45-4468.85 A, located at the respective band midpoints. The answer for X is -0.10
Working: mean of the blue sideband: 1.08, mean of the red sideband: 1.09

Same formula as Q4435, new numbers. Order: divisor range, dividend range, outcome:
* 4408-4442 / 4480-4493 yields 1.18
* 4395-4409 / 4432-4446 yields 1.20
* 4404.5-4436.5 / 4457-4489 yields 1.12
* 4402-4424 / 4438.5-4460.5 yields 1.12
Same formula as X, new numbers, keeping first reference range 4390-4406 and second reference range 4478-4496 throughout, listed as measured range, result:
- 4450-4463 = 0.065 mag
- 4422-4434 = -0.052 mag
